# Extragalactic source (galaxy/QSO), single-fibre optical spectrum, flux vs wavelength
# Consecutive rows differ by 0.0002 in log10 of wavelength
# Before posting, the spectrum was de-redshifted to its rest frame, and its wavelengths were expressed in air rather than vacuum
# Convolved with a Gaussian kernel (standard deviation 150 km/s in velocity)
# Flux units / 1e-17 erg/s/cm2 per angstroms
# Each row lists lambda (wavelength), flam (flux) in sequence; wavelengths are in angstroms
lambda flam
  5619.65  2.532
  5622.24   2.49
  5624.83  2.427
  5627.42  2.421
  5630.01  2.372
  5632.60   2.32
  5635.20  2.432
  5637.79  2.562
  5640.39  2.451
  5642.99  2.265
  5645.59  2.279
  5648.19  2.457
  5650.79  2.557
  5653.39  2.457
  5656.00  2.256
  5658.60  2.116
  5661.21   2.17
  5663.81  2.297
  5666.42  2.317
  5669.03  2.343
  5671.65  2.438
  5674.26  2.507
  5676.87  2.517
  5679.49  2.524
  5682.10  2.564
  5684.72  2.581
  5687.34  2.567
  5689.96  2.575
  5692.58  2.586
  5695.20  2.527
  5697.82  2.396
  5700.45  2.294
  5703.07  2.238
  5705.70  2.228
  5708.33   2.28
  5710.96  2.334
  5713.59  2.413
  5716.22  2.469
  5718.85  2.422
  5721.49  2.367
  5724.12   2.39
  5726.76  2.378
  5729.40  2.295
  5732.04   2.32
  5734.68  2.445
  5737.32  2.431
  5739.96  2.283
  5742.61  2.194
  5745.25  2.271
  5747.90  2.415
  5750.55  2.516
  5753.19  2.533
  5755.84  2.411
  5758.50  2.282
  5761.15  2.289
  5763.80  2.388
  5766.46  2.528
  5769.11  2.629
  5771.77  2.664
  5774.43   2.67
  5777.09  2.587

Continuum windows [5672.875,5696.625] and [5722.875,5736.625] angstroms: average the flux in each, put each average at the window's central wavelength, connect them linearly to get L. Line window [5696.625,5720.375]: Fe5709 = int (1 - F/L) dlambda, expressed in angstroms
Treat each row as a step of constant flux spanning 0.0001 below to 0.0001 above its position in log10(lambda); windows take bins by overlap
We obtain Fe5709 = 1.1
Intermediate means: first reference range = 2.55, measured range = 2.34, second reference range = 2.37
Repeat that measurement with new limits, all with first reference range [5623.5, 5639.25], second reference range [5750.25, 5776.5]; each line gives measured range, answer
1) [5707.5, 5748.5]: 2.0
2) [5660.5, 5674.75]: 0.6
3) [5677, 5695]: -0.8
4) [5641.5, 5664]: 1.1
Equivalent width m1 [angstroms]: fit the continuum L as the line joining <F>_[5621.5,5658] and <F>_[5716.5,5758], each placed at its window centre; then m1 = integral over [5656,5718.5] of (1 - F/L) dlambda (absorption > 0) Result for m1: -0.2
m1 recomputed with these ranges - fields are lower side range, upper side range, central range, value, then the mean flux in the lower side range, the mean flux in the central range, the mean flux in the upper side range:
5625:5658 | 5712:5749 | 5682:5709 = -0.69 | 2.4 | 2.44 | 2.36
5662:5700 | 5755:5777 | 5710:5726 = 0.52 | 2.47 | 2.4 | 2.49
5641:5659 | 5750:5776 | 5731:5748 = 0.91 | 2.36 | 2.33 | 2.49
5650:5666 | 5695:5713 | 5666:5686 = -1.49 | 2.3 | 2.48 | 2.32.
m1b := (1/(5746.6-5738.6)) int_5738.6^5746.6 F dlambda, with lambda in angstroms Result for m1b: 2.25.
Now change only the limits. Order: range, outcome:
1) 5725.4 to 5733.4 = 2.33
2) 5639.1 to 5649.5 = 2.36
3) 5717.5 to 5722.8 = 2.39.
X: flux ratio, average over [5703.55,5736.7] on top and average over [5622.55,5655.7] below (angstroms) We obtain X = 0.98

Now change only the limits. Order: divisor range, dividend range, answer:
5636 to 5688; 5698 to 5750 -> 0.97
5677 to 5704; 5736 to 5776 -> 0.98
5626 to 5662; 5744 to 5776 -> 1.04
